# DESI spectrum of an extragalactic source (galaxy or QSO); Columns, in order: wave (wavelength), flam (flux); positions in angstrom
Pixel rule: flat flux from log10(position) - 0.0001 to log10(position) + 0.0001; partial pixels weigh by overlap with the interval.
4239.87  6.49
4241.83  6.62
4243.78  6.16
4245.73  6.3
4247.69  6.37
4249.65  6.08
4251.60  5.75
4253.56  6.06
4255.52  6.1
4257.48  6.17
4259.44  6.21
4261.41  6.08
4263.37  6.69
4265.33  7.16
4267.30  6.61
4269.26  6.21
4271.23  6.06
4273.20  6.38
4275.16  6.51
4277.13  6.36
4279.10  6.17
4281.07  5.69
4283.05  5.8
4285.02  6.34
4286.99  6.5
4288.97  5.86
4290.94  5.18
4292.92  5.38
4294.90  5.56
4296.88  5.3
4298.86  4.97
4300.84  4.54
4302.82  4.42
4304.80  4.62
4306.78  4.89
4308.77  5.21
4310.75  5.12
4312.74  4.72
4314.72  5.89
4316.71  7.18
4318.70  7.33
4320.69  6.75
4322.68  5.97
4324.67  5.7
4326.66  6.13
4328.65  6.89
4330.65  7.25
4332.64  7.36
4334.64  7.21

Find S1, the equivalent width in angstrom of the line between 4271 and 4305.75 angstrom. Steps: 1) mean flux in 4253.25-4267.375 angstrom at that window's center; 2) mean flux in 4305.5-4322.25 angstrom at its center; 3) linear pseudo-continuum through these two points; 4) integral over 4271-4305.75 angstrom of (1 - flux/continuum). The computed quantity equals 2.8 angstrom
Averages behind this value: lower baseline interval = 6.38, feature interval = 5.64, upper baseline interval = 5.87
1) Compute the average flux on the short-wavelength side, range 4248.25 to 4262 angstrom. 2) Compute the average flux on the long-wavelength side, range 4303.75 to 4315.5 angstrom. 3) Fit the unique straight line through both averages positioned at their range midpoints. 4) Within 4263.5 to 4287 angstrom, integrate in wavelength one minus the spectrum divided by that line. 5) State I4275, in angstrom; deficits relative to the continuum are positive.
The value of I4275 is -2.6 angstrom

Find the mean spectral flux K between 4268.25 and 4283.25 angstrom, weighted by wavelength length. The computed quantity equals 6.17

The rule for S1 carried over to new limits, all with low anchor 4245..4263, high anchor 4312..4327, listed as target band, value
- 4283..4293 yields 0.5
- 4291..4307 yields 3.2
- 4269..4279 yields -0.2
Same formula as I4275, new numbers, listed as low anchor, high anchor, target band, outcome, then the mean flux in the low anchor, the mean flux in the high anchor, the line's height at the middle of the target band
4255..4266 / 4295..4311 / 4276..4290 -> -1.2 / 6.39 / 4.91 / 5.61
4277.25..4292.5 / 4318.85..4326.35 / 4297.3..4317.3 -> 3.3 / 5.94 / 6.28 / 6.14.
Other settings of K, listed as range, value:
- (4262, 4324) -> 5.85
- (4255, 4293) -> 6.19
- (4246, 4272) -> 6.27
